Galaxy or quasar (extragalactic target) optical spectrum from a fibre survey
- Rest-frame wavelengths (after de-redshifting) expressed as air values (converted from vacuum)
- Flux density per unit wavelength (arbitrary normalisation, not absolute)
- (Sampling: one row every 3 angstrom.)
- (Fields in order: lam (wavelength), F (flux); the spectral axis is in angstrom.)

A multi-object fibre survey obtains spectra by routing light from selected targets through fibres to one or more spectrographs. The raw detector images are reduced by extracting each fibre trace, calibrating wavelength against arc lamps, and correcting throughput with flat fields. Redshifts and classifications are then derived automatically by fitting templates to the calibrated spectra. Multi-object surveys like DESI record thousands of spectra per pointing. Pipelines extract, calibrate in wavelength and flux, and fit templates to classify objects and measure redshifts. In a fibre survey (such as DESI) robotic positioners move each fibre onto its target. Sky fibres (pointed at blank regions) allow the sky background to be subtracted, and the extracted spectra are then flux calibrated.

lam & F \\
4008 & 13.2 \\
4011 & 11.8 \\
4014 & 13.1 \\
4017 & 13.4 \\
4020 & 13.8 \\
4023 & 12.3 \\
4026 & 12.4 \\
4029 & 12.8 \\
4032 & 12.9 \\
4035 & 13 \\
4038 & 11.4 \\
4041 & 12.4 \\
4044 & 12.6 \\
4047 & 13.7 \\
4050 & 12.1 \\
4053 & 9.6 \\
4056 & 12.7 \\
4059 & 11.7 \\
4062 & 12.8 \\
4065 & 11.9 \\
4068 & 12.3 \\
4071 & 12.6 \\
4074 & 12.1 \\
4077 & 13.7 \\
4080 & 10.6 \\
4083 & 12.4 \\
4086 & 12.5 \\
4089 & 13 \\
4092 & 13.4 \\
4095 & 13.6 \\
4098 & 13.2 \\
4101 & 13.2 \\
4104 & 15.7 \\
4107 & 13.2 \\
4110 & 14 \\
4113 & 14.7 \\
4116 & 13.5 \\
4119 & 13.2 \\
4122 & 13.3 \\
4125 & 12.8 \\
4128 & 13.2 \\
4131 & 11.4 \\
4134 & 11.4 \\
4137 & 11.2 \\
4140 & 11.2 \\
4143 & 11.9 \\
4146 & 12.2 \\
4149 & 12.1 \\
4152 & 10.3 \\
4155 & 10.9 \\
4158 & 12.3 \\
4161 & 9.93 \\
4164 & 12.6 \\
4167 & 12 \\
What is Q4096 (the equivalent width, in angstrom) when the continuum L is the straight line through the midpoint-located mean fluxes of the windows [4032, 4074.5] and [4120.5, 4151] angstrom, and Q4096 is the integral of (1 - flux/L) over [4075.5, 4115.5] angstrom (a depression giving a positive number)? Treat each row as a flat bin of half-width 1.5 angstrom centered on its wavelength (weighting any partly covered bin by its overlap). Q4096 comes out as -3.9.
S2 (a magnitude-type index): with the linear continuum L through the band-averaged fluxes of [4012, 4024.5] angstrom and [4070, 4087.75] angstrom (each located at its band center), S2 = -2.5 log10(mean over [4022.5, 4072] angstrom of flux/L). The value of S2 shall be 0.04 mag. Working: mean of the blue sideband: 13.1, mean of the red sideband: 12.3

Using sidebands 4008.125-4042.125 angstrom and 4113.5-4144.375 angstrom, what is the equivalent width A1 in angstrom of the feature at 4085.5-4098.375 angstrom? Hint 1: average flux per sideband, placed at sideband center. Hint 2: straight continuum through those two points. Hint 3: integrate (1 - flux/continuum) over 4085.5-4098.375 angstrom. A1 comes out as -0.7 angstrom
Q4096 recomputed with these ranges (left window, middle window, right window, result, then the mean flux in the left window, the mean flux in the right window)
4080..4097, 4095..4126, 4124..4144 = -3.43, 12.8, 11.8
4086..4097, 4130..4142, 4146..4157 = 0.48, 13.2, 11.3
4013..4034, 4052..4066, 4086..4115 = 1.57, 13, 13.7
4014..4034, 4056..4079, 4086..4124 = 1.53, 12.9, 13.6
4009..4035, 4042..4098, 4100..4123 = 4.04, 12.8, 13.9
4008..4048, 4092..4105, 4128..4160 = -1.93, 12.7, 11.5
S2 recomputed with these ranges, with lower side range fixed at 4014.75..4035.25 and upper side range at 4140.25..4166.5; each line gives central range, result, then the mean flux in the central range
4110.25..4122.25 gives -0.15 mag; 13.7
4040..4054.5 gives 0.06 mag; 12.1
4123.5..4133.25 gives -0.05 mag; 12.4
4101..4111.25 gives -0.17 mag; 14.1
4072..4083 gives 0.02 mag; 12.2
